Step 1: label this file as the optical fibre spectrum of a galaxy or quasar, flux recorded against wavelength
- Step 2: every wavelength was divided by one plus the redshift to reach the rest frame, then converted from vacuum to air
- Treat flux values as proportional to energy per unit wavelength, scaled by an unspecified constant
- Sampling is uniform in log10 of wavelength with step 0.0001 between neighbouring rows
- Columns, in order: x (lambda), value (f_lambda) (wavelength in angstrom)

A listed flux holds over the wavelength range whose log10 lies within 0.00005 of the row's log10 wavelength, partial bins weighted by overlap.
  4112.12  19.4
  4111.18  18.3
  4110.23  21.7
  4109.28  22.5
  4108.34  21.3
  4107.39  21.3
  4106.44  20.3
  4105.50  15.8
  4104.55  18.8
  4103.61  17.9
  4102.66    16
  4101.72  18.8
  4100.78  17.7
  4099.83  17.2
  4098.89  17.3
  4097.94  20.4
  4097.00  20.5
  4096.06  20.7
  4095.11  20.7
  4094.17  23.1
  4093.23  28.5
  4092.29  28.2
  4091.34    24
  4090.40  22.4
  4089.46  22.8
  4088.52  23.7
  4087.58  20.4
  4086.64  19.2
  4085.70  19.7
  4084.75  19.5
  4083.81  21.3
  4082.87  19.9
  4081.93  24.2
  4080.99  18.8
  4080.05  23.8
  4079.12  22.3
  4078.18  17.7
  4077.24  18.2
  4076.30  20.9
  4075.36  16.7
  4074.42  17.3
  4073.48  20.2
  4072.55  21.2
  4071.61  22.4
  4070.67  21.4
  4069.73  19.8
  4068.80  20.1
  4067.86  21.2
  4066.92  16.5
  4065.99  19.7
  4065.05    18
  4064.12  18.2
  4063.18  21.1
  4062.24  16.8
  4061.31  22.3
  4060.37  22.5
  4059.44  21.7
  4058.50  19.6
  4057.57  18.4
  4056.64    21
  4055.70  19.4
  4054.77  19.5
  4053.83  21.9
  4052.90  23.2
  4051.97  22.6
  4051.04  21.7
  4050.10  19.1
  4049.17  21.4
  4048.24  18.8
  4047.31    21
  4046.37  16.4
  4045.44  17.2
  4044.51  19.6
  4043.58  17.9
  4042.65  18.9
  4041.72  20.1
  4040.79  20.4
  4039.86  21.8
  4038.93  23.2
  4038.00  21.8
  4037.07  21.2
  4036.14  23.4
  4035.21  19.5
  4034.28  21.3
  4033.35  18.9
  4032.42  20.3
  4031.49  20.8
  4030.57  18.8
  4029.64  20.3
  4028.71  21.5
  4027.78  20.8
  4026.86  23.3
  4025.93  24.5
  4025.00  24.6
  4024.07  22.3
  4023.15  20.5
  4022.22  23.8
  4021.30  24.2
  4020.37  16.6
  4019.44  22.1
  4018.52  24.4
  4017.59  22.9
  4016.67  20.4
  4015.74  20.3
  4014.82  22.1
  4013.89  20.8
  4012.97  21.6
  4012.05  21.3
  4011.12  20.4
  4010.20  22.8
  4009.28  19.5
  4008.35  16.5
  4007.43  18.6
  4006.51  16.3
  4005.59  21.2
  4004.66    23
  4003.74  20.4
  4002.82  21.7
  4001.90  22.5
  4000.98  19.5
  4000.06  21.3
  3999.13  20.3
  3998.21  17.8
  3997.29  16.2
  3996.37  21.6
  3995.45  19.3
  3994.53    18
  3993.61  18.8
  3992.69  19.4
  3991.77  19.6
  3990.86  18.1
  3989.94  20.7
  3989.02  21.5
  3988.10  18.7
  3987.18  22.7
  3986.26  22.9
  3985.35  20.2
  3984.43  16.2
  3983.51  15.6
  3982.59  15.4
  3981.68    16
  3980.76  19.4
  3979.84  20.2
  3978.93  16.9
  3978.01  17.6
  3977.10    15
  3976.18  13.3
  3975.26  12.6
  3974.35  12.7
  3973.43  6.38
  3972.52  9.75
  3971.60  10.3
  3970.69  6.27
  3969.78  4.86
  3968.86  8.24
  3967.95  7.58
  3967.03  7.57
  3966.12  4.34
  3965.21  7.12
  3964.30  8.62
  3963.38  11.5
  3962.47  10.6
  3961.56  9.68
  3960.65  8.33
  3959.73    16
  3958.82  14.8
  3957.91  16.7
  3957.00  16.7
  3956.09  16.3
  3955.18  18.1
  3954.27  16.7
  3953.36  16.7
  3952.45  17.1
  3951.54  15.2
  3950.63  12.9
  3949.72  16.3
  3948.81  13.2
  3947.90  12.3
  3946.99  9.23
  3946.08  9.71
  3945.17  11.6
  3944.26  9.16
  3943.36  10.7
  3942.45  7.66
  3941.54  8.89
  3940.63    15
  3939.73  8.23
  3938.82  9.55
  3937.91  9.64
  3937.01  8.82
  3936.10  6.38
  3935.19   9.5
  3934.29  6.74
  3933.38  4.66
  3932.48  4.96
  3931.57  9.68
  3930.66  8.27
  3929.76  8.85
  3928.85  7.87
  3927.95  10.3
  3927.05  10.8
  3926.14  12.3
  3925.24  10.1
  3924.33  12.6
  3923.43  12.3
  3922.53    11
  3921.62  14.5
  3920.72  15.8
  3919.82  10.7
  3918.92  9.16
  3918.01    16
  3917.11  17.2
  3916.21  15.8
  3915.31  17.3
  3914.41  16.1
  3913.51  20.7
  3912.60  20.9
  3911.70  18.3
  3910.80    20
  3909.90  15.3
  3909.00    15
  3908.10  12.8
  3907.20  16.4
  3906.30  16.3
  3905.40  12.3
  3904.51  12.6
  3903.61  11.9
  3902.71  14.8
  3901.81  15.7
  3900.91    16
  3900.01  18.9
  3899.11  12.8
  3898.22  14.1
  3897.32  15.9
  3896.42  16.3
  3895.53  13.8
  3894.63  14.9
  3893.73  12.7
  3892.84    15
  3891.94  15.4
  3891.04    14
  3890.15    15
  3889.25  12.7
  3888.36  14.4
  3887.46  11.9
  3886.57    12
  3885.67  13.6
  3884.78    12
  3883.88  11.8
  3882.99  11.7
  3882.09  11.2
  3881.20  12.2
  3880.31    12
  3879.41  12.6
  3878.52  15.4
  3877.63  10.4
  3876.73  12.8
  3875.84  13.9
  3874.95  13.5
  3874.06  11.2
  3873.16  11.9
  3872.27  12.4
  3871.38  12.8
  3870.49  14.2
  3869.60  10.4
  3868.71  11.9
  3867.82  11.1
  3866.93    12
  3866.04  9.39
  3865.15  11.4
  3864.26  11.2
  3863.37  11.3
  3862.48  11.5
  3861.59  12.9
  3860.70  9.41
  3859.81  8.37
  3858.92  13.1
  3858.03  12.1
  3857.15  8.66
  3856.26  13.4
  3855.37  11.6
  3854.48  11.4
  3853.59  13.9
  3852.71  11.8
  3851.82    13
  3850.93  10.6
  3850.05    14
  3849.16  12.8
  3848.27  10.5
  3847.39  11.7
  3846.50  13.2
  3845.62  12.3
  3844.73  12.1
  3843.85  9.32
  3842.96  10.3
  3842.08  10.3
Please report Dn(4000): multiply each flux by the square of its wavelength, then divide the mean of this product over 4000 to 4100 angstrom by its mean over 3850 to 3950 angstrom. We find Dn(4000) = 1.80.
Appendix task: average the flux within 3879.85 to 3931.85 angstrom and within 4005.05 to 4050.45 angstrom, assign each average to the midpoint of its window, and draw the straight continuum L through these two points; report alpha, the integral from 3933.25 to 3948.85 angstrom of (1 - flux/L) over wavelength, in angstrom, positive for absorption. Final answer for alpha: 6.2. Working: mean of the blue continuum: 13.8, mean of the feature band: 9.5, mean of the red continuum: 20.7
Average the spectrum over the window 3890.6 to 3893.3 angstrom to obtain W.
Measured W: 14.8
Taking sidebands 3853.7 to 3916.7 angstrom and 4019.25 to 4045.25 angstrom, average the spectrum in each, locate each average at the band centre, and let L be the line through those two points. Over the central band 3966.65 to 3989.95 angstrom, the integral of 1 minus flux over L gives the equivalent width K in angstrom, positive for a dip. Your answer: 5.00 angstrom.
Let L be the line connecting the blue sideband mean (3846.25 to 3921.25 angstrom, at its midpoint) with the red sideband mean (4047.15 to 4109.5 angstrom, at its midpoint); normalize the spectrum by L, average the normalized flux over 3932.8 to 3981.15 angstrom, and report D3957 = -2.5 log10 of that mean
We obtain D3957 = 0.360 mag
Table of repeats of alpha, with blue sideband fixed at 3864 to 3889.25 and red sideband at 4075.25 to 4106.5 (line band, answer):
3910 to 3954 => 6.6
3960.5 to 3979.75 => 6.9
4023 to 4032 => -1.8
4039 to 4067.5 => -1.3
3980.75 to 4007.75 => -4.2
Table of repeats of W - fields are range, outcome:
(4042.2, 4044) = 18.4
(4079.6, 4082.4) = 22.3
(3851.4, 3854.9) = 12.5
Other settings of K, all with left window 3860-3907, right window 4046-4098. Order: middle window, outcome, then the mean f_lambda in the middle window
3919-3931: 2.9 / 11.2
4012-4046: -3.9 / 21.2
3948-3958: 0.0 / 15.8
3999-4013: -1.8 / 20.4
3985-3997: -1.8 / 20.1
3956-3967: 3.2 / 11.4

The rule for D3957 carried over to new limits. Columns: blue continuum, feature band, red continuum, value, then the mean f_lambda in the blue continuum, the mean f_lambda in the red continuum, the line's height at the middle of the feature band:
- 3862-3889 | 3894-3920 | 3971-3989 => -0.165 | 12.1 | 15.9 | 13.3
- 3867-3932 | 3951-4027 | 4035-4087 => 0.009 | 13.5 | 20.2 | 17.2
